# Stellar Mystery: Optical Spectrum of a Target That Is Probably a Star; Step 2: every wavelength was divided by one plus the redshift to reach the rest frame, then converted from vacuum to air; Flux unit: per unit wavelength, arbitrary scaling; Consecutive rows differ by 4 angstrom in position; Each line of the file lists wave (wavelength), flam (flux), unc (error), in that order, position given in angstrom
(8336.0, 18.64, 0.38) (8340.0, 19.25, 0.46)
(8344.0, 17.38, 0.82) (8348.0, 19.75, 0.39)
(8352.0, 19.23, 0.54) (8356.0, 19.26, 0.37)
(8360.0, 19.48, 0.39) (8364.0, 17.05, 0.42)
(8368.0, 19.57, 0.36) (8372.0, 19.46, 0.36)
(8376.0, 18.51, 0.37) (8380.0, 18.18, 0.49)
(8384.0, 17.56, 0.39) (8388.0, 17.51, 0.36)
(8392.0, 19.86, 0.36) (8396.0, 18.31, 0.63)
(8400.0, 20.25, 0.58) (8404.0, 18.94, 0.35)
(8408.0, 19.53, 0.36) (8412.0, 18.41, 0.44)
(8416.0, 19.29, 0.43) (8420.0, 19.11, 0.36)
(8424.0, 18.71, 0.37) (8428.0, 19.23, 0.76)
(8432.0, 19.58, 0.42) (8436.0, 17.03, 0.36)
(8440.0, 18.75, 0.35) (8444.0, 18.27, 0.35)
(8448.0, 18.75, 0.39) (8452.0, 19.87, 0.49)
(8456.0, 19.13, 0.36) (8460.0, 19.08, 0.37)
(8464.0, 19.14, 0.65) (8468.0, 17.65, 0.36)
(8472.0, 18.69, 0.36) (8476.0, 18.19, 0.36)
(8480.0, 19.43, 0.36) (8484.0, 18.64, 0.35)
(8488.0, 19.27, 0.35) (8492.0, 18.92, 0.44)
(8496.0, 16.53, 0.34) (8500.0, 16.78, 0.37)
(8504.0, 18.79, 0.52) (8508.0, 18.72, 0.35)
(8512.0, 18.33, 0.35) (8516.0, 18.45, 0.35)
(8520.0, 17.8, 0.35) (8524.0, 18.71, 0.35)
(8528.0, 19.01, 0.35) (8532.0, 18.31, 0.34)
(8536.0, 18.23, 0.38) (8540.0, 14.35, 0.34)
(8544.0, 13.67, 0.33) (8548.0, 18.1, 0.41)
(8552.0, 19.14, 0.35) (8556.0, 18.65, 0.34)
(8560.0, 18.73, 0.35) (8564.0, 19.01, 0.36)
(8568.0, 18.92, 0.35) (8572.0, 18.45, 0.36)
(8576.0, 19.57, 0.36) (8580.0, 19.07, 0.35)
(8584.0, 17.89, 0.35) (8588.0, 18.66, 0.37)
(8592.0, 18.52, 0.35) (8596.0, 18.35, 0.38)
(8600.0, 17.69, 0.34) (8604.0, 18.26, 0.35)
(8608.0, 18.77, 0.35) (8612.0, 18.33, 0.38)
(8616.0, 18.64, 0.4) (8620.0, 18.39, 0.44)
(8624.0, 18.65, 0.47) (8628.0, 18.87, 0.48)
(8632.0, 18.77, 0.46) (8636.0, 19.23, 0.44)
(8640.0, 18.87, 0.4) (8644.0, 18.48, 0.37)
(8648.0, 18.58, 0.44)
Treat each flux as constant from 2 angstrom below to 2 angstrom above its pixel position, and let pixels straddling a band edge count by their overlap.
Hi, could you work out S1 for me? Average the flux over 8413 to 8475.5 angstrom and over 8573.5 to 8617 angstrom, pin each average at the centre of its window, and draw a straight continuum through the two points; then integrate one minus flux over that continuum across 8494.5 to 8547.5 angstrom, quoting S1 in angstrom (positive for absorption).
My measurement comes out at 3.2 angstrom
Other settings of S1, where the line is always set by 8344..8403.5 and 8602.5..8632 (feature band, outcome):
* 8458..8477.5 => 0.2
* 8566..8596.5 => -0.1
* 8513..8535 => 0.3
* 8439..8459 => -0.2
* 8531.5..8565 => 2.1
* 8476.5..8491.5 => -0.2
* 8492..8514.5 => 0.9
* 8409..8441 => 0.0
